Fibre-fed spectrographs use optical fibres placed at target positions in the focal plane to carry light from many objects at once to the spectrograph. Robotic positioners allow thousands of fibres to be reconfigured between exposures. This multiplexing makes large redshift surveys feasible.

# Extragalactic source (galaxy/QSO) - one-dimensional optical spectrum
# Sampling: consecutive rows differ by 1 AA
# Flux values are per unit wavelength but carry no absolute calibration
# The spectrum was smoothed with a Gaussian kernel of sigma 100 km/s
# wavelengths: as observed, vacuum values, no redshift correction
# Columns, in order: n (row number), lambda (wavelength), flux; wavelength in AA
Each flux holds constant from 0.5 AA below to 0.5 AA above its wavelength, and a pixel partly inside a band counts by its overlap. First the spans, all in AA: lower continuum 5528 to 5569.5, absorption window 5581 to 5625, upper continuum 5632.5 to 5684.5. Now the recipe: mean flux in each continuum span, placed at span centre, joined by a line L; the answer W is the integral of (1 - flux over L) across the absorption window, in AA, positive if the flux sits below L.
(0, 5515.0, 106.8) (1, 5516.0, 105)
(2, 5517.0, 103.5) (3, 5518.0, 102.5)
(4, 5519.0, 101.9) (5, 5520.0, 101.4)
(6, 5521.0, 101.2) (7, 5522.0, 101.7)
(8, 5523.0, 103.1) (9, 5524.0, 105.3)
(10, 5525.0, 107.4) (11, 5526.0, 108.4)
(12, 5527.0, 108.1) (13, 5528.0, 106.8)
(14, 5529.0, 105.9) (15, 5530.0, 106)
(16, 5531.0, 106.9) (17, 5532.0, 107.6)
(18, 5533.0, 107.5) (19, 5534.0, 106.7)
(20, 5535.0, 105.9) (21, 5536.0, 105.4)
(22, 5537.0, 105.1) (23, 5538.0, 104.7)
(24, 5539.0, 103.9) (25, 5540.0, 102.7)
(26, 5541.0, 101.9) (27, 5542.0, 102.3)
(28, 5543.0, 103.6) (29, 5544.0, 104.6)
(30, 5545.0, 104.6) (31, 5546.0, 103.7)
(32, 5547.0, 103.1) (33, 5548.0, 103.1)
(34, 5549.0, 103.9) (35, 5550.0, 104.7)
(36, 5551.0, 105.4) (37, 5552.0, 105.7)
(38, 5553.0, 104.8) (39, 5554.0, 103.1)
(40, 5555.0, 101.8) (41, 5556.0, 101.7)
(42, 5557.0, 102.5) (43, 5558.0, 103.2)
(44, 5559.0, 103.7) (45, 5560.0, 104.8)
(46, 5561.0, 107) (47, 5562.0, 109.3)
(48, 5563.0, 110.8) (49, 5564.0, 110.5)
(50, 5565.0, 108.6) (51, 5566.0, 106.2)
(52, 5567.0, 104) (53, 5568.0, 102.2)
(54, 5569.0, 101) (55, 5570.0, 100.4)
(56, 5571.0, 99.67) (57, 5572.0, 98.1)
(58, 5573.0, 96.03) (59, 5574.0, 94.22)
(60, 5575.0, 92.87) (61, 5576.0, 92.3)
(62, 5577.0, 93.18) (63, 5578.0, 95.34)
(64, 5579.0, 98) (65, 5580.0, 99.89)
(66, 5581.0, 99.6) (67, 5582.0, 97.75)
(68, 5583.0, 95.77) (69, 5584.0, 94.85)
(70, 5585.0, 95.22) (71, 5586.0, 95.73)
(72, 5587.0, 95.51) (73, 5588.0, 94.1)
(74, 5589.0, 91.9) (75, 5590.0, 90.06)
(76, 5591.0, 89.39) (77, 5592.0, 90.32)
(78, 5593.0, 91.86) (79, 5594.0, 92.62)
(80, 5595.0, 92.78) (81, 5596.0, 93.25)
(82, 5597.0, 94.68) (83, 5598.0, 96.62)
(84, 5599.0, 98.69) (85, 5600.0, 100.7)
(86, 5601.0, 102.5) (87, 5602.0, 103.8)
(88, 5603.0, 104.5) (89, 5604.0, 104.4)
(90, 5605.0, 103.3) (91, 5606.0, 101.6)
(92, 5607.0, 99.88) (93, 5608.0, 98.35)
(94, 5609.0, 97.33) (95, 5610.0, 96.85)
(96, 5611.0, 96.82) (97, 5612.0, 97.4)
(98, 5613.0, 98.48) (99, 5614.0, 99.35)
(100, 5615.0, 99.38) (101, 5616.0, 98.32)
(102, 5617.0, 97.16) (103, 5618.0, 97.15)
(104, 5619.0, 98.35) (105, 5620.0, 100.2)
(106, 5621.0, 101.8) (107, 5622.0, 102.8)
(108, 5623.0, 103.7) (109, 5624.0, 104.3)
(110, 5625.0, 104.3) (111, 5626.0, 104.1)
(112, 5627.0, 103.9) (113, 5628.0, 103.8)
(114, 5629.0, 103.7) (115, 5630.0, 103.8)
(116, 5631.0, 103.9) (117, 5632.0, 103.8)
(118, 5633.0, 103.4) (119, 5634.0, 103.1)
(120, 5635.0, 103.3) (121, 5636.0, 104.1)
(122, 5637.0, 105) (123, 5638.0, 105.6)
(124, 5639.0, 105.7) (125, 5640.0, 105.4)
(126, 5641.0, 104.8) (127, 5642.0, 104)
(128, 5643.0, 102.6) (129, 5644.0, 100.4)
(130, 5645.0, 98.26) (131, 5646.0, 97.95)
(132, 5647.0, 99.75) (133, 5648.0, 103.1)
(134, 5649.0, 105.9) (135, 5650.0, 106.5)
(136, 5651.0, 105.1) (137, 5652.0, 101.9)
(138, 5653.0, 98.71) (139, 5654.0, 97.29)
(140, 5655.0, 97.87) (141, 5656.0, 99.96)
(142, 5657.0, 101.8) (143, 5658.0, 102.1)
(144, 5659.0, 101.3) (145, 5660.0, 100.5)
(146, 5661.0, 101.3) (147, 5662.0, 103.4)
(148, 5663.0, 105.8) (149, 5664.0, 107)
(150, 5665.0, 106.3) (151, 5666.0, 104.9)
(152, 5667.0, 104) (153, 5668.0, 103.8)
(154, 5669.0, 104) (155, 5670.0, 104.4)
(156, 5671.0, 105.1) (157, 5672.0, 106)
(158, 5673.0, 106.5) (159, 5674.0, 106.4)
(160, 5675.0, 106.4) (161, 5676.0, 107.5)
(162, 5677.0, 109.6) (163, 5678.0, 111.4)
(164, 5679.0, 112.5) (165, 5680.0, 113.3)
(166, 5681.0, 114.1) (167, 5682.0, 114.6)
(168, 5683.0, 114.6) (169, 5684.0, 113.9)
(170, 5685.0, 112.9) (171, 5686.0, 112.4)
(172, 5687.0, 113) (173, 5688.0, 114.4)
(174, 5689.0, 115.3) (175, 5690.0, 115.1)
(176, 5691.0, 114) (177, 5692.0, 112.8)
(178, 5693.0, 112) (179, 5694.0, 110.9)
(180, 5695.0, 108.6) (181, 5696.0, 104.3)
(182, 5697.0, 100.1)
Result 3.0 AA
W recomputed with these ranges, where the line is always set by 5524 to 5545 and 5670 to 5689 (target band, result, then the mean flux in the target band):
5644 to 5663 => 1.5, 101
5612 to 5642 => 1.8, 102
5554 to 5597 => 3.4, 98.5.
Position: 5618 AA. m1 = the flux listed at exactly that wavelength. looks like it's 97.15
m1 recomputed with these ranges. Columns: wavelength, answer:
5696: 104.3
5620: 100.2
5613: 98.48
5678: 111.4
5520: 101.4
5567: 104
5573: 96.03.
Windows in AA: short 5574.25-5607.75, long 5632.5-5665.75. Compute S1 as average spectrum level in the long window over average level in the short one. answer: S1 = 1.06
